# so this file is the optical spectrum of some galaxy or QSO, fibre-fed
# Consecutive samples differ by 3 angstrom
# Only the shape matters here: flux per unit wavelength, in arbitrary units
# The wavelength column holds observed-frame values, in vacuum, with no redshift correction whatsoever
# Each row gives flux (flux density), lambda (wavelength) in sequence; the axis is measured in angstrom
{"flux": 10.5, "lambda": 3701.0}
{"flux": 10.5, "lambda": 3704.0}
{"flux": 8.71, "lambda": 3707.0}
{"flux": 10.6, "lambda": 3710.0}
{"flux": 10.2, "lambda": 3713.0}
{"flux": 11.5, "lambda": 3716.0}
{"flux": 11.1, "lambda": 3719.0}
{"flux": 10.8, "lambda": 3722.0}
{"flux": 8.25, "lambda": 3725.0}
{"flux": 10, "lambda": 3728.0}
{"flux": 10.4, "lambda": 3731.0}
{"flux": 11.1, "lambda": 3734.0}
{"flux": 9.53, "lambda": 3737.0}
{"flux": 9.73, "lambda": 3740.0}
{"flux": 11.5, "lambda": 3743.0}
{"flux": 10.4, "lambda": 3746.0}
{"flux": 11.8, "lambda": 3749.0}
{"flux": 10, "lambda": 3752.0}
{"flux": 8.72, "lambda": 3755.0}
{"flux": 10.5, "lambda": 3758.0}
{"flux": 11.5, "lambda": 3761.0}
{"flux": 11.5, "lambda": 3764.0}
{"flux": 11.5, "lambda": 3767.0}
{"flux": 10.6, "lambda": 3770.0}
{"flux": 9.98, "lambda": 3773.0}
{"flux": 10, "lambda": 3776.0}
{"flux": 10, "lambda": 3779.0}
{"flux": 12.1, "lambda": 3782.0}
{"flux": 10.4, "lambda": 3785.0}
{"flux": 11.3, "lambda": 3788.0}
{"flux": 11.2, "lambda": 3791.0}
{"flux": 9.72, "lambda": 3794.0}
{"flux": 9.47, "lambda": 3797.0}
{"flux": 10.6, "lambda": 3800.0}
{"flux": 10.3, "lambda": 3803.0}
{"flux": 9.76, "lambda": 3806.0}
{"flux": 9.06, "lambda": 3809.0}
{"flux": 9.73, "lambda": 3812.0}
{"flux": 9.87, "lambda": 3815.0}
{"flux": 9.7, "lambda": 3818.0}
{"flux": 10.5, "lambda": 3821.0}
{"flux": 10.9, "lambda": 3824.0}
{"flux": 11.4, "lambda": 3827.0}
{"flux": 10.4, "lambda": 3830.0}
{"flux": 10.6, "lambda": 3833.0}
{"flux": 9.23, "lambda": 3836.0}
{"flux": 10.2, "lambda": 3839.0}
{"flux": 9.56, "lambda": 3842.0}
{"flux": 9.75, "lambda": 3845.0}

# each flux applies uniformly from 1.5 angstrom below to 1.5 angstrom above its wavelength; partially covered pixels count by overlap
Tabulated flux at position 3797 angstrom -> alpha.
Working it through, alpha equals 9.47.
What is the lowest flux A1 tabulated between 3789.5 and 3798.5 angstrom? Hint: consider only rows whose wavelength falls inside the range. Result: 9.47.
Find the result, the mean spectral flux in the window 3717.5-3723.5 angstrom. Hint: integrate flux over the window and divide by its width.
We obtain 11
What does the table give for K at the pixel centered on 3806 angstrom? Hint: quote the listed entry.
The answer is 9.76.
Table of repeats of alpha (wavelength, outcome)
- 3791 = 11.2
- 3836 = 9.23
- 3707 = 8.71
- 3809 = 9.06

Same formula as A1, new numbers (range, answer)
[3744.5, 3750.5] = 10.4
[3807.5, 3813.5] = 9.06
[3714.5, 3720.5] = 11.1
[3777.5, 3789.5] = 10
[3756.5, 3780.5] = 9.98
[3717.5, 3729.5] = 8.25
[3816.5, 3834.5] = 9.7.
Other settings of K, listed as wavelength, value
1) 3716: 11.5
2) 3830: 10.4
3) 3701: 10.5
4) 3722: 10.8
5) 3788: 11.3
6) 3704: 10.5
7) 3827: 11.4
